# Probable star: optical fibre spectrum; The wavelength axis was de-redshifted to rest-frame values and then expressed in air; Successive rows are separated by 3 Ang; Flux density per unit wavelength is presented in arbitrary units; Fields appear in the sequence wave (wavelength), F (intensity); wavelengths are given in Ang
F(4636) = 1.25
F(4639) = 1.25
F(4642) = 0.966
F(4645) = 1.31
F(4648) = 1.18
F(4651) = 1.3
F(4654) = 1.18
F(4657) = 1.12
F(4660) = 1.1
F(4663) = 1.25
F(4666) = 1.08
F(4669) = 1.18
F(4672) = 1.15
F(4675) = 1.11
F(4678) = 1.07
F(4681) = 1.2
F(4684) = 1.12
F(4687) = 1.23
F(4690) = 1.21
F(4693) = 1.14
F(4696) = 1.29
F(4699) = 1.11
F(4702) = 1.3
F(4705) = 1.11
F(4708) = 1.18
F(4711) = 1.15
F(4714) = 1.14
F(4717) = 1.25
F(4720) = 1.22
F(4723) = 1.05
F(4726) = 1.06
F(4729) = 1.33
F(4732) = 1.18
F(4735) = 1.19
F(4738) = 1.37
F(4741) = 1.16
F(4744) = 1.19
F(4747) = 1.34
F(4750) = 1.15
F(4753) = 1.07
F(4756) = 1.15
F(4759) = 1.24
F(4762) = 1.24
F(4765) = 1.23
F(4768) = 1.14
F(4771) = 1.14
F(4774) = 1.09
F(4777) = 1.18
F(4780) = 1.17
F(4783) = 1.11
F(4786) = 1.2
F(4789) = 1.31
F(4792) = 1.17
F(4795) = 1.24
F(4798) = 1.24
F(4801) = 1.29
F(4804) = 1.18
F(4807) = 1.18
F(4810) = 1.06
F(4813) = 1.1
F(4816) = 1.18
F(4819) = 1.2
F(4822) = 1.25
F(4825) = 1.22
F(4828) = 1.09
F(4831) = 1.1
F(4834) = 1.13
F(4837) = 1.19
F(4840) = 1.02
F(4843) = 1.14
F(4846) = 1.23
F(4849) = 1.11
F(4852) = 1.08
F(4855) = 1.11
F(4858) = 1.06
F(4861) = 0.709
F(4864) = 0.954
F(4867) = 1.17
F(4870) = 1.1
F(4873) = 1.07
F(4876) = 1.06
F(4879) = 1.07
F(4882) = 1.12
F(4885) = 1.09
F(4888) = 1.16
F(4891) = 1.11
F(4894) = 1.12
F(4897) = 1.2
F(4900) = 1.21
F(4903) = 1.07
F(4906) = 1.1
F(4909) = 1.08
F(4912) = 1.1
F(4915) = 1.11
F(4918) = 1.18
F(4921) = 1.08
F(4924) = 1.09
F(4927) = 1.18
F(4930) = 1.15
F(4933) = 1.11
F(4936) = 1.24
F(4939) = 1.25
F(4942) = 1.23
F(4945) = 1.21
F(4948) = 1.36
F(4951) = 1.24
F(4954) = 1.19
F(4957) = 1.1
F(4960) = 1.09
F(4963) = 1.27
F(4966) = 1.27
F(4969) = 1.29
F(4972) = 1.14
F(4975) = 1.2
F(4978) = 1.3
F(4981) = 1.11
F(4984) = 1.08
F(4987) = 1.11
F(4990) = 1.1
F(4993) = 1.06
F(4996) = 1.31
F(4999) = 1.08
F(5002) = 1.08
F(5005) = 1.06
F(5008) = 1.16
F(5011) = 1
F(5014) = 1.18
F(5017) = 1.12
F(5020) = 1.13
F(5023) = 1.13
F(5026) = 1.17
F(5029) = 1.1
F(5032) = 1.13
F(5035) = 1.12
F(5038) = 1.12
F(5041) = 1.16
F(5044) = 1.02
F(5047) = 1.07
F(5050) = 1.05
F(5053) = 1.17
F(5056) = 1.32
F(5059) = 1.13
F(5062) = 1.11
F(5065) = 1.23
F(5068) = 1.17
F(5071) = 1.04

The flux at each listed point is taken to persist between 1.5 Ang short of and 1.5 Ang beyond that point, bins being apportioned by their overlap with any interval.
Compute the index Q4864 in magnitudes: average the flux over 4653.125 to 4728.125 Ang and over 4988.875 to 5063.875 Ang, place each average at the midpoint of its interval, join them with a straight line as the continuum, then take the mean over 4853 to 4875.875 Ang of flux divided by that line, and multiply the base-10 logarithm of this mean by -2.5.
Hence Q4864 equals 0.11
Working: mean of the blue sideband 1.16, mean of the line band 1.03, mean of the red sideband 1.12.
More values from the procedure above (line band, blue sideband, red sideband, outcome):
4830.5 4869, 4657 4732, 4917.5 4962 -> 0.10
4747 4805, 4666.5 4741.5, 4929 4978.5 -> 0.00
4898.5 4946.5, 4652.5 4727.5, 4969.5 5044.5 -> -0.01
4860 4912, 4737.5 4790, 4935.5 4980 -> 0.12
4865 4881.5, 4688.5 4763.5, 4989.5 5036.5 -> 0.06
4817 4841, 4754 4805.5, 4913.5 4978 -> 0.04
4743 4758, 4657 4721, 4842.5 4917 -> -0.03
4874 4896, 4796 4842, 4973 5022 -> 0.04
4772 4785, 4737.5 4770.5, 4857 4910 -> 0.04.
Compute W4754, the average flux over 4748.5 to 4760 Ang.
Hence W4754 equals 1.15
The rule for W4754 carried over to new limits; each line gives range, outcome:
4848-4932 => 1.09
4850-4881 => 1.04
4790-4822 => 1.19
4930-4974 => 1.21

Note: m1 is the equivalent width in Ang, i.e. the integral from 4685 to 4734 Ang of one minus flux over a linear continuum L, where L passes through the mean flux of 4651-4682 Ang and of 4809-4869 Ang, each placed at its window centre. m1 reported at -1.9 Ang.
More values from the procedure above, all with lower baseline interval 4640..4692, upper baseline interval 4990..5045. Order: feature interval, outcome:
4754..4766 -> -0.6 Ang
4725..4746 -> -1.2 Ang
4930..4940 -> -0.5 Ang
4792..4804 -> -0.9 Ang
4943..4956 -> -1.3 Ang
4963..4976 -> -1.2 Ang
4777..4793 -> -0.6 Ang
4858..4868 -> 1.6 Ang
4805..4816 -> 0.2 Ang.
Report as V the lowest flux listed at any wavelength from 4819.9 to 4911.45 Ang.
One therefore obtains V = 0.709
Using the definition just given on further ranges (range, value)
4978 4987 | 1.08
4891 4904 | 1.07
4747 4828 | 1.06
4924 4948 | 1.09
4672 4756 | 1.05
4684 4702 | 1.11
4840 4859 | 1.02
